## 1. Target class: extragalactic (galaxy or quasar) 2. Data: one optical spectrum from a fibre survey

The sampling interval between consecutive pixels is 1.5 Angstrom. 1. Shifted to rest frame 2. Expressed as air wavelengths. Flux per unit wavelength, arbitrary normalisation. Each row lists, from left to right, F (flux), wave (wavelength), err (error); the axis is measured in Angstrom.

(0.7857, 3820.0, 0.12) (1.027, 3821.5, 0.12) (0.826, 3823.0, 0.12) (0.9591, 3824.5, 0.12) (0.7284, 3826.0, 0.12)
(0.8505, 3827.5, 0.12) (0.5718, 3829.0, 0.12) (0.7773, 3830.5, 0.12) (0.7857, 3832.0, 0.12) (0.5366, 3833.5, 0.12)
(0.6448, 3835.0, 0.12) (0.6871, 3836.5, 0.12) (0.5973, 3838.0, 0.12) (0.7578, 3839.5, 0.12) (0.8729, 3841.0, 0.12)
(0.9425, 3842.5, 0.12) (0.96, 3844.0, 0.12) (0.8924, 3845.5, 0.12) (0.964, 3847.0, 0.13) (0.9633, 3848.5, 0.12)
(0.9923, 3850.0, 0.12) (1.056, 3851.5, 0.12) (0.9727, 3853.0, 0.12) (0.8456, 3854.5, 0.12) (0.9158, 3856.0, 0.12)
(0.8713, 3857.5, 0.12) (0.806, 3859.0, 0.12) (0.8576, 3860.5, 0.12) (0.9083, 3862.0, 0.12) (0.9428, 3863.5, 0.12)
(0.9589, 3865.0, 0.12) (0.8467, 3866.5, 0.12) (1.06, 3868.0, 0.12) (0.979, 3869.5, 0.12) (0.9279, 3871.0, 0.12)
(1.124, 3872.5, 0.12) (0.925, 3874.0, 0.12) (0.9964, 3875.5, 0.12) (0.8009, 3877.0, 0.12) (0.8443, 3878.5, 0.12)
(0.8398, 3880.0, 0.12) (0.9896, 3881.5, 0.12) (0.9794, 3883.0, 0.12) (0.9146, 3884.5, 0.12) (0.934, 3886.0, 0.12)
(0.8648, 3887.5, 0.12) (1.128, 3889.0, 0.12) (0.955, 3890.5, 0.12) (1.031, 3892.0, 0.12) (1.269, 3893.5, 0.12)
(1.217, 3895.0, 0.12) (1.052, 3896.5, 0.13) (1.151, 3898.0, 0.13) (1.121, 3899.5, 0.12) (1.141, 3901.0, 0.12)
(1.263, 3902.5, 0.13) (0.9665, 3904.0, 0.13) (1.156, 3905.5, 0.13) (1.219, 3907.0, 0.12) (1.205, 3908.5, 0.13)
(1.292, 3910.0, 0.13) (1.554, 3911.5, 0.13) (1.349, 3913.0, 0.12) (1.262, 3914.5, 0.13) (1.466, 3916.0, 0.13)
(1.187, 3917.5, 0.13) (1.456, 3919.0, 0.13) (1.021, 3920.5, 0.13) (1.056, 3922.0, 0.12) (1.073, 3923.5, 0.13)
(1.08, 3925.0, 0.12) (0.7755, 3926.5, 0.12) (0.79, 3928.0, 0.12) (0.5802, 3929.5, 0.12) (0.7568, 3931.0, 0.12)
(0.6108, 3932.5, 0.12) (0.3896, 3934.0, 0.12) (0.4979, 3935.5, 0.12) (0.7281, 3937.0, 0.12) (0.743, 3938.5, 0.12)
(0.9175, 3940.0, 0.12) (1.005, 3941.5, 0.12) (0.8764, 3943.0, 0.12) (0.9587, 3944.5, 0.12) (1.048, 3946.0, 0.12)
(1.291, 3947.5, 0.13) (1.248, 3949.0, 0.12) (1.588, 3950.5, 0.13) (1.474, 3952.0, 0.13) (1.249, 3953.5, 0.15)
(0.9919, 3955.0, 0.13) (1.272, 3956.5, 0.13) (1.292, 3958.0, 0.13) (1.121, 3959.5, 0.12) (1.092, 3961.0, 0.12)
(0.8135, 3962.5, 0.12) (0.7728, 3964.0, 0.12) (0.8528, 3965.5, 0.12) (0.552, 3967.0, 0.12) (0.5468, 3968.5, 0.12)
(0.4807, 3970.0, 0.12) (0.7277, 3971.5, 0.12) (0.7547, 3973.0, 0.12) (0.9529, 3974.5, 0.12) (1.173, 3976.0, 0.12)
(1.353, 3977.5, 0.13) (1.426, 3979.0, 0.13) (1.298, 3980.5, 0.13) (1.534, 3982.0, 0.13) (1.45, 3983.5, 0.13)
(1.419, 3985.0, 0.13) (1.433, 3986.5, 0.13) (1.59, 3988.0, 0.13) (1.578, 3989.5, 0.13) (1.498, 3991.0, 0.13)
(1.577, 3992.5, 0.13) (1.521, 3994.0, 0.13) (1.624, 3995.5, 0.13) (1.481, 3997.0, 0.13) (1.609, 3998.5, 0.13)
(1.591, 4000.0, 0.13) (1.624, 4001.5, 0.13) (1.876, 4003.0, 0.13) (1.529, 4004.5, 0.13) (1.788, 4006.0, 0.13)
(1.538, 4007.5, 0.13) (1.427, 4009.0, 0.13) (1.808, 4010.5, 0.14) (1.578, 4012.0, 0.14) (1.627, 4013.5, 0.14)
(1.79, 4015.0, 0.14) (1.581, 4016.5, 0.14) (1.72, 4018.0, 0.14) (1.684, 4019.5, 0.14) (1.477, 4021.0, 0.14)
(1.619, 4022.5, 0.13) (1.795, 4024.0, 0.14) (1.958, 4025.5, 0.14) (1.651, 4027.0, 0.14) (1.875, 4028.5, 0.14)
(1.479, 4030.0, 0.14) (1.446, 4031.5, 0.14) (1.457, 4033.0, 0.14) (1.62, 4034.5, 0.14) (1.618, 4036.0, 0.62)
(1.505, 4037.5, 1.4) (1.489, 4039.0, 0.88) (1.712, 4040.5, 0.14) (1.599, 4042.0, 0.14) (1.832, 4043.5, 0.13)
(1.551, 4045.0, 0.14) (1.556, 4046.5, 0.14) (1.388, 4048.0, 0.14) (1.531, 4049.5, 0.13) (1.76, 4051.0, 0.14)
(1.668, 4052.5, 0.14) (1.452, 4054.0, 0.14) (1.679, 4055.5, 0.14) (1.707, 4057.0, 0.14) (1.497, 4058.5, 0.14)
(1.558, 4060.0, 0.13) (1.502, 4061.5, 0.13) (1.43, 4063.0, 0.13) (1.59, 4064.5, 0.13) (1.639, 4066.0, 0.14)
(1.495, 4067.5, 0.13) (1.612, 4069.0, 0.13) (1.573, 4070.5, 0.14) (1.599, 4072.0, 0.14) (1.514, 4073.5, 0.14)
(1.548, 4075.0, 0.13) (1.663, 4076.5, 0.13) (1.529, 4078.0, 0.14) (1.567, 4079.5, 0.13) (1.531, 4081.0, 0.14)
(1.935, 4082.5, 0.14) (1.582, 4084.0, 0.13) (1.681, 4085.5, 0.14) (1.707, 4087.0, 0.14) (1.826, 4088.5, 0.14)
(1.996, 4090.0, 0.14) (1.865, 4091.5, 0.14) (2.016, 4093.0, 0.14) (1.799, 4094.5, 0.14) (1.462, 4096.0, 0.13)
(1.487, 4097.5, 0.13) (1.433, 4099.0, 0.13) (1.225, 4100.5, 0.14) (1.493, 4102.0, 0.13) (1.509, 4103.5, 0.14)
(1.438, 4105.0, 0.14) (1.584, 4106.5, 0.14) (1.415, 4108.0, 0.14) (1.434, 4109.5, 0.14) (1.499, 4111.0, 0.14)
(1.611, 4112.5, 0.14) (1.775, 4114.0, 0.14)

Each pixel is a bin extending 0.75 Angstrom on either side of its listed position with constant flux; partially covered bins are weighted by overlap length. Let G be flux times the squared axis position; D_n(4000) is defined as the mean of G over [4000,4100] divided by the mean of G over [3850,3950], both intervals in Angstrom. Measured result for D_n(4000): 1.8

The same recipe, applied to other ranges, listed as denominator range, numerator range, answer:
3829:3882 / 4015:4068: 2.01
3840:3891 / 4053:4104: 1.92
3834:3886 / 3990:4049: 1.95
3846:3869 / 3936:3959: 1.24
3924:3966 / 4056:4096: 1.83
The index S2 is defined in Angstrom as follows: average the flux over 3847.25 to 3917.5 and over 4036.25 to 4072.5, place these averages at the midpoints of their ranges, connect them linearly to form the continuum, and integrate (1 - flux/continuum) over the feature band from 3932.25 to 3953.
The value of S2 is 4.5 Angstrom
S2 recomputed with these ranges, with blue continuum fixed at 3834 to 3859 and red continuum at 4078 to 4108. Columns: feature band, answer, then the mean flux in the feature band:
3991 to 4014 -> -4.4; 1.61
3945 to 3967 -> 1.4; 1.13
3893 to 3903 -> -1.4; 1.17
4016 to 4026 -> -2.0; 1.69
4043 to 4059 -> -1.1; 1.6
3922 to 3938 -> 5.4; 0.744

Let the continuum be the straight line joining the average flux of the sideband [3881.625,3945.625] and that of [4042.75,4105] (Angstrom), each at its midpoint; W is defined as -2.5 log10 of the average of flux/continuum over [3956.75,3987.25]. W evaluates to 0.18 mag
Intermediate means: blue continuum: 1.02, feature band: 1.06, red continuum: 1.61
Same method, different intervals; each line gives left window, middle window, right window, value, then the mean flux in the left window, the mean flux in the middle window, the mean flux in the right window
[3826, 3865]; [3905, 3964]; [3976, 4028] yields 0.183 mag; 0.839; 1.06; 1.59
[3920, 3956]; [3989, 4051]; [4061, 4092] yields -0.195 mag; 0.95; 1.62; 1.64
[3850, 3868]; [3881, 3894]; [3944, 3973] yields -0.064 mag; 0.917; 1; 1.01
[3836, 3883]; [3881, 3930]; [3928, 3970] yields -0.206 mag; 0.909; 1.11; 0.925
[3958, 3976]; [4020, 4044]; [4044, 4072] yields -0.203 mag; 0.825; 1.63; 1.57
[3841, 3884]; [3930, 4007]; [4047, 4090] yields 0.110 mag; 0.933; 1.17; 1.61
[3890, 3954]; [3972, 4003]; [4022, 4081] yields -0.070 mag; 1.07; 1.43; 1.6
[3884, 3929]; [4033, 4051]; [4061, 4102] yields -0.052 mag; 1.13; 1.58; 1.62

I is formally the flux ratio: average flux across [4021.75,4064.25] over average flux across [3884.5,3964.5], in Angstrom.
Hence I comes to 1.51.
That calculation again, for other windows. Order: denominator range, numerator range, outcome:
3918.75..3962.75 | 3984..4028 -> 1.64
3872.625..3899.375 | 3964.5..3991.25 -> 1.14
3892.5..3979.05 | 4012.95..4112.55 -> 1.55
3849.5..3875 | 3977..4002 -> 1.60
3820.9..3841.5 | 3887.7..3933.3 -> 1.46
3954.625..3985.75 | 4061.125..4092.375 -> 1.57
